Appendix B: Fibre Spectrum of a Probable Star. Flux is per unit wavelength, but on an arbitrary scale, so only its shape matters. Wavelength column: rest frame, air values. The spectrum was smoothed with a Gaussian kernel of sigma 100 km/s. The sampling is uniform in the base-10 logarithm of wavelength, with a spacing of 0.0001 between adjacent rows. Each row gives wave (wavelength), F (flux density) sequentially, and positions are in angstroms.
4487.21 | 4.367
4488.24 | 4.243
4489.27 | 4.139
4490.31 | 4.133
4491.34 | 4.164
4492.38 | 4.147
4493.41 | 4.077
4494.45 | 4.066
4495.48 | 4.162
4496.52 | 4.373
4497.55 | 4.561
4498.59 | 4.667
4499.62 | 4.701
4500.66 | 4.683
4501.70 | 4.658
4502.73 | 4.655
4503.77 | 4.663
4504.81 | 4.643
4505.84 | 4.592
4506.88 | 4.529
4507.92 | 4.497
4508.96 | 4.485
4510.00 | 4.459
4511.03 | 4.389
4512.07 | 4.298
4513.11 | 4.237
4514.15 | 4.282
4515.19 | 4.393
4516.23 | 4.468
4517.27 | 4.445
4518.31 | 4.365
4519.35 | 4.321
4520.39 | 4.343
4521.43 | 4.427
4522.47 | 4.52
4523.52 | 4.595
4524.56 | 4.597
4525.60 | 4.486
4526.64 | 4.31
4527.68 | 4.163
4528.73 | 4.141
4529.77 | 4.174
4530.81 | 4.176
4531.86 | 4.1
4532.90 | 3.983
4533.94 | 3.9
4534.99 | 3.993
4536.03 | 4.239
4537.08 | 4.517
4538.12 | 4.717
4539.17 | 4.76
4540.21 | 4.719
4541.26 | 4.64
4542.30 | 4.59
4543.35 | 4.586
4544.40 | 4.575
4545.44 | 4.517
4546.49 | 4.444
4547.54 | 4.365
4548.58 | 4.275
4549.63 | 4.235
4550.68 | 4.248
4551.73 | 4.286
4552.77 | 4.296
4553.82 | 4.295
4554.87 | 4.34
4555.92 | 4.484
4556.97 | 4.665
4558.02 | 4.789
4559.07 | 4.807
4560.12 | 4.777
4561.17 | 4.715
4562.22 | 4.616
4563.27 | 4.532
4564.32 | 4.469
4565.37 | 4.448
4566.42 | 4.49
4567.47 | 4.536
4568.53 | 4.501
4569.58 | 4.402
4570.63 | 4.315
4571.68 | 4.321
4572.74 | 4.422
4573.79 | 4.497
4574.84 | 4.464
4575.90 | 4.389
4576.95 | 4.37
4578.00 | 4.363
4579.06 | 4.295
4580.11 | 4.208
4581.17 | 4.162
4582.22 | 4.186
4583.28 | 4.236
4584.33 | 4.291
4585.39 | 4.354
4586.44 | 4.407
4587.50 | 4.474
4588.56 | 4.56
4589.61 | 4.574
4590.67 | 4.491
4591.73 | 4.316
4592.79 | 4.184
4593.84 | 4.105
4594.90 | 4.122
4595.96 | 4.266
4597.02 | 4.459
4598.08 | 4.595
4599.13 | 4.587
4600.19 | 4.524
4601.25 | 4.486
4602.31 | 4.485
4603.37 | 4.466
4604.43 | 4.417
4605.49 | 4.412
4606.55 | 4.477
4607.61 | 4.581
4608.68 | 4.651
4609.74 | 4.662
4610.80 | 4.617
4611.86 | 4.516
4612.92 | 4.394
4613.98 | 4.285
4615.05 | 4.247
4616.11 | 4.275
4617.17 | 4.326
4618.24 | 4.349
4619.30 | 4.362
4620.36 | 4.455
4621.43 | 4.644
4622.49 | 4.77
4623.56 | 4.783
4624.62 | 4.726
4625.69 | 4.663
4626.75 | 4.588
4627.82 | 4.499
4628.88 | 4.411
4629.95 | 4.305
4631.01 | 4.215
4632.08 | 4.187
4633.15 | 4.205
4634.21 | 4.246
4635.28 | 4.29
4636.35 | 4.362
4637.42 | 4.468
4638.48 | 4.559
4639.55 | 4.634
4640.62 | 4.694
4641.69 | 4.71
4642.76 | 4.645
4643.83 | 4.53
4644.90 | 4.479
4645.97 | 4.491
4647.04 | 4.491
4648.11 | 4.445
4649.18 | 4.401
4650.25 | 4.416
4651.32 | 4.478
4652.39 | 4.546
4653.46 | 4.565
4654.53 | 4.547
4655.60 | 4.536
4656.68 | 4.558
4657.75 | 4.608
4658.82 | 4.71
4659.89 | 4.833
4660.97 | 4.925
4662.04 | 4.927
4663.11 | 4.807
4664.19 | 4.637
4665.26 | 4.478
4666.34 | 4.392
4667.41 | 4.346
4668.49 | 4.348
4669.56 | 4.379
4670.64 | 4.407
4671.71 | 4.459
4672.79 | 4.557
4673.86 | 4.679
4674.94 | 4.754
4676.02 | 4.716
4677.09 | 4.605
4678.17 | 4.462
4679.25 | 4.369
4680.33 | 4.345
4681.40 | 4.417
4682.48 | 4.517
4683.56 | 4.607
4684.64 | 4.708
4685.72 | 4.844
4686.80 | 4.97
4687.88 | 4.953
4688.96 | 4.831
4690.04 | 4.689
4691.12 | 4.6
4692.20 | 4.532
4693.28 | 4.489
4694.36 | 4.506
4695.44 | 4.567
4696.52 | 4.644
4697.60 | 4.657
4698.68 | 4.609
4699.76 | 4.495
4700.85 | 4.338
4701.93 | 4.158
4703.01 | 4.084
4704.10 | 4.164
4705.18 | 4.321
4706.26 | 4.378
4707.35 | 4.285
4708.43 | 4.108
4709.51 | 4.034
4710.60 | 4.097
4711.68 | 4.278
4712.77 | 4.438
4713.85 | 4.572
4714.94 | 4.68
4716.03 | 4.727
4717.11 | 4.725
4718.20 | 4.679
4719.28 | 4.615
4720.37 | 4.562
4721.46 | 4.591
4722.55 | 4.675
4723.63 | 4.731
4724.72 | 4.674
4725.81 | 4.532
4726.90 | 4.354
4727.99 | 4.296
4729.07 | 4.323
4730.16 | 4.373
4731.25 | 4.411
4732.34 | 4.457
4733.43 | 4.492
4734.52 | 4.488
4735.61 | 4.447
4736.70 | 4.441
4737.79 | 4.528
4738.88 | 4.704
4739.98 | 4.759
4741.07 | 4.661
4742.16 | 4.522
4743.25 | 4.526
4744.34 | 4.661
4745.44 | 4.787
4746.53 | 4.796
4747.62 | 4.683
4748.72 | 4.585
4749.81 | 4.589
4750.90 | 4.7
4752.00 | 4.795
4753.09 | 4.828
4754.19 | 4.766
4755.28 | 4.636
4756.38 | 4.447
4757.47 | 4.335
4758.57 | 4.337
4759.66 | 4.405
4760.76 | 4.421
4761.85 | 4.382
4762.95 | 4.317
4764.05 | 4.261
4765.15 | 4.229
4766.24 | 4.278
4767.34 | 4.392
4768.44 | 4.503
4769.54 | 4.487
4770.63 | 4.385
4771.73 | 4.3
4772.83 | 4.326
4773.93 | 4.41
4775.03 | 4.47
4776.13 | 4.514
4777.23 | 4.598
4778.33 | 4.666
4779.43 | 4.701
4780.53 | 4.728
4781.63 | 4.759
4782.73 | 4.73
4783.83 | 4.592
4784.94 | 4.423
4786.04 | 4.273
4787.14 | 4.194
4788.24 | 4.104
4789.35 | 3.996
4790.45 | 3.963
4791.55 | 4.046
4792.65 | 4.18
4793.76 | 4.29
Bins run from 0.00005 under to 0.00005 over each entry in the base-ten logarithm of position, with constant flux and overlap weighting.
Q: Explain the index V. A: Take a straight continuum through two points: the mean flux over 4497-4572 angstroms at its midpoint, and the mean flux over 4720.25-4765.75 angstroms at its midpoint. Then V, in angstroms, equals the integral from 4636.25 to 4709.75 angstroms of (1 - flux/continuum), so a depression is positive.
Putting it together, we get -0.5 angstroms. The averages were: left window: 4.45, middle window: 4.54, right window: 4.54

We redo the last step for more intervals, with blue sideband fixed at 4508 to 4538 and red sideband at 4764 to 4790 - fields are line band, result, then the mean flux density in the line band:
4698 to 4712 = 0.4 angstroms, 4.26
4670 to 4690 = -1.1 angstroms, 4.62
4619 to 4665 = -1.8 angstroms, 4.54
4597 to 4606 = -0.3 angstroms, 4.5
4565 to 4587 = -0.1 angstroms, 4.36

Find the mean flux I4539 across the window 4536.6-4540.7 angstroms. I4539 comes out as 4.69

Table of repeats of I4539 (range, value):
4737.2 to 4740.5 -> 4.65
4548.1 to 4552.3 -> 4.26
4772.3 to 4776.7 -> 4.43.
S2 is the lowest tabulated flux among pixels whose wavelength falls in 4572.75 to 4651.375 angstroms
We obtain 4.105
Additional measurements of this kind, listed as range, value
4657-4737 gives 4.034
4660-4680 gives 4.346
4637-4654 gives 4.401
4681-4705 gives 4.084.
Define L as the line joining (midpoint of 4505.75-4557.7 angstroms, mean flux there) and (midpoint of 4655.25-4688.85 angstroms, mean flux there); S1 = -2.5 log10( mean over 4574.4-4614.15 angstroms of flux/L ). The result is 0.02 mag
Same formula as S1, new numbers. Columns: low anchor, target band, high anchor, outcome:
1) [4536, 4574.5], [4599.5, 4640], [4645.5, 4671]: 0.02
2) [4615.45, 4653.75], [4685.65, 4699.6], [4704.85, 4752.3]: -0.04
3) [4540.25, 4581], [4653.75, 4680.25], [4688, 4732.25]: -0.03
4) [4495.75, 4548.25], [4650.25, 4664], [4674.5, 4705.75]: -0.03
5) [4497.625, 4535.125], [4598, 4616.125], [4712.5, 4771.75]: -0.01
